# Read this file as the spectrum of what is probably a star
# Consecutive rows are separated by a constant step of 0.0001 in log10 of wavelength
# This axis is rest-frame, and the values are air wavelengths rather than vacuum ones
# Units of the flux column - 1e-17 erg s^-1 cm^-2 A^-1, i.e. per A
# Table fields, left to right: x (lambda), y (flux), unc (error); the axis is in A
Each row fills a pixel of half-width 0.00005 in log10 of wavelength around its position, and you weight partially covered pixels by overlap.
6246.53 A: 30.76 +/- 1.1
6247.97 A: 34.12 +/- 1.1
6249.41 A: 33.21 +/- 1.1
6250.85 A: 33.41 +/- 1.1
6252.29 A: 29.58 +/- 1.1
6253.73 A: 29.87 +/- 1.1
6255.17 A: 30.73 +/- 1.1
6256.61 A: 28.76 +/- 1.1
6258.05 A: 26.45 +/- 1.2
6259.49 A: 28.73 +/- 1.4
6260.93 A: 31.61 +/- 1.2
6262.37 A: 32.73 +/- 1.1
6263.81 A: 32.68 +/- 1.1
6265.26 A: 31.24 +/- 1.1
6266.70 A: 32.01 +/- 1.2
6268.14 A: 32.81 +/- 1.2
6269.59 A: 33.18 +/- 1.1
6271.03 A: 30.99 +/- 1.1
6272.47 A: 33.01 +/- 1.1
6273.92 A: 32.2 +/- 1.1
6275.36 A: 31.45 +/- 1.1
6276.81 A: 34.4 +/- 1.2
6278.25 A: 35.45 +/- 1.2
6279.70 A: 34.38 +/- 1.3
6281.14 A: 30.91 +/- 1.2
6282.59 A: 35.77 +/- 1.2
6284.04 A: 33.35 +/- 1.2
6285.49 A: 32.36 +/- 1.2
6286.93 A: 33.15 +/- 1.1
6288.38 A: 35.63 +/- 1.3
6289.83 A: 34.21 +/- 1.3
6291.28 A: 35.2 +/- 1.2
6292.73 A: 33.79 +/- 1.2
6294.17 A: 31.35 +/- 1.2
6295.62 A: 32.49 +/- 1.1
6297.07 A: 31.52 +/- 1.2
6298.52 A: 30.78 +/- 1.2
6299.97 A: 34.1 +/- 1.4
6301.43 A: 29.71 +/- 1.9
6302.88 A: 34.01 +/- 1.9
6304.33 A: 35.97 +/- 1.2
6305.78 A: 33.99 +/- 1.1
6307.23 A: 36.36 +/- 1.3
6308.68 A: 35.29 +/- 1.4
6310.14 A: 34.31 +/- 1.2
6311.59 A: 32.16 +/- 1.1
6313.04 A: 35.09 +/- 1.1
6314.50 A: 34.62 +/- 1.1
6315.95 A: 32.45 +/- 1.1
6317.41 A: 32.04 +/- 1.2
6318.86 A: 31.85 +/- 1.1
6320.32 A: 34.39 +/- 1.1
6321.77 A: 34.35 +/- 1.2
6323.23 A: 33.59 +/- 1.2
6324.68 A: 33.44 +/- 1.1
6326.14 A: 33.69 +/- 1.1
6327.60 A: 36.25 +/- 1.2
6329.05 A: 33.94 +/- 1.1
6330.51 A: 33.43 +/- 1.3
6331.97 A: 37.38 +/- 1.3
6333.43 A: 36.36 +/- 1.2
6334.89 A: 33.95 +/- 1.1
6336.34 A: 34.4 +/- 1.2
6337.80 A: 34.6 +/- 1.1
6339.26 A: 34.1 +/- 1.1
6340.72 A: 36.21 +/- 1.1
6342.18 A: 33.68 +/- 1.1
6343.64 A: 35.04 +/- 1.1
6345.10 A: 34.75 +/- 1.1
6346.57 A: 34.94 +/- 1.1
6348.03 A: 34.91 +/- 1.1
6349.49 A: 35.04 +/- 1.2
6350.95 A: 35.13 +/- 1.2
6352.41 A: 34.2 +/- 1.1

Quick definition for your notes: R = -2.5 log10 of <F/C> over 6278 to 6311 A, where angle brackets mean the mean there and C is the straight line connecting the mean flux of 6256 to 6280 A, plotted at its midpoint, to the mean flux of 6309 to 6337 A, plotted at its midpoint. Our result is -0.02 mag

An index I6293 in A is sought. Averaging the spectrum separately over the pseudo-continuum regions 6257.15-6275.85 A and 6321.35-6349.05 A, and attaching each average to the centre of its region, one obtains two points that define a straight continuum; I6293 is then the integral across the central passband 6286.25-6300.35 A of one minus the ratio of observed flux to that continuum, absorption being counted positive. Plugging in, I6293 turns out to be -0.2 A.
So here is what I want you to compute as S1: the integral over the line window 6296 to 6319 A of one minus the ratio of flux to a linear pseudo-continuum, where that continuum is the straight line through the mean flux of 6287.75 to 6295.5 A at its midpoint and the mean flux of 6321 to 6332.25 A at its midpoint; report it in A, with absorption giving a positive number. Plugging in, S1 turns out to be 0.5 A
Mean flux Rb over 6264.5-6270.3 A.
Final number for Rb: 32.3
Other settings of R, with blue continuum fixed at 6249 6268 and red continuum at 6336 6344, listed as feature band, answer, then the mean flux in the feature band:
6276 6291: -0.06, 34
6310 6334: -0.01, 34.1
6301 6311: -0.04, 34.4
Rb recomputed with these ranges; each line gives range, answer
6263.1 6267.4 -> 31.9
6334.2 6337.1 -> 34.3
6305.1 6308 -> 35.3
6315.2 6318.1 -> 32.3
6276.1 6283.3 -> 34.2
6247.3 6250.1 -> 33.6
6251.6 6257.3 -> 29.7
